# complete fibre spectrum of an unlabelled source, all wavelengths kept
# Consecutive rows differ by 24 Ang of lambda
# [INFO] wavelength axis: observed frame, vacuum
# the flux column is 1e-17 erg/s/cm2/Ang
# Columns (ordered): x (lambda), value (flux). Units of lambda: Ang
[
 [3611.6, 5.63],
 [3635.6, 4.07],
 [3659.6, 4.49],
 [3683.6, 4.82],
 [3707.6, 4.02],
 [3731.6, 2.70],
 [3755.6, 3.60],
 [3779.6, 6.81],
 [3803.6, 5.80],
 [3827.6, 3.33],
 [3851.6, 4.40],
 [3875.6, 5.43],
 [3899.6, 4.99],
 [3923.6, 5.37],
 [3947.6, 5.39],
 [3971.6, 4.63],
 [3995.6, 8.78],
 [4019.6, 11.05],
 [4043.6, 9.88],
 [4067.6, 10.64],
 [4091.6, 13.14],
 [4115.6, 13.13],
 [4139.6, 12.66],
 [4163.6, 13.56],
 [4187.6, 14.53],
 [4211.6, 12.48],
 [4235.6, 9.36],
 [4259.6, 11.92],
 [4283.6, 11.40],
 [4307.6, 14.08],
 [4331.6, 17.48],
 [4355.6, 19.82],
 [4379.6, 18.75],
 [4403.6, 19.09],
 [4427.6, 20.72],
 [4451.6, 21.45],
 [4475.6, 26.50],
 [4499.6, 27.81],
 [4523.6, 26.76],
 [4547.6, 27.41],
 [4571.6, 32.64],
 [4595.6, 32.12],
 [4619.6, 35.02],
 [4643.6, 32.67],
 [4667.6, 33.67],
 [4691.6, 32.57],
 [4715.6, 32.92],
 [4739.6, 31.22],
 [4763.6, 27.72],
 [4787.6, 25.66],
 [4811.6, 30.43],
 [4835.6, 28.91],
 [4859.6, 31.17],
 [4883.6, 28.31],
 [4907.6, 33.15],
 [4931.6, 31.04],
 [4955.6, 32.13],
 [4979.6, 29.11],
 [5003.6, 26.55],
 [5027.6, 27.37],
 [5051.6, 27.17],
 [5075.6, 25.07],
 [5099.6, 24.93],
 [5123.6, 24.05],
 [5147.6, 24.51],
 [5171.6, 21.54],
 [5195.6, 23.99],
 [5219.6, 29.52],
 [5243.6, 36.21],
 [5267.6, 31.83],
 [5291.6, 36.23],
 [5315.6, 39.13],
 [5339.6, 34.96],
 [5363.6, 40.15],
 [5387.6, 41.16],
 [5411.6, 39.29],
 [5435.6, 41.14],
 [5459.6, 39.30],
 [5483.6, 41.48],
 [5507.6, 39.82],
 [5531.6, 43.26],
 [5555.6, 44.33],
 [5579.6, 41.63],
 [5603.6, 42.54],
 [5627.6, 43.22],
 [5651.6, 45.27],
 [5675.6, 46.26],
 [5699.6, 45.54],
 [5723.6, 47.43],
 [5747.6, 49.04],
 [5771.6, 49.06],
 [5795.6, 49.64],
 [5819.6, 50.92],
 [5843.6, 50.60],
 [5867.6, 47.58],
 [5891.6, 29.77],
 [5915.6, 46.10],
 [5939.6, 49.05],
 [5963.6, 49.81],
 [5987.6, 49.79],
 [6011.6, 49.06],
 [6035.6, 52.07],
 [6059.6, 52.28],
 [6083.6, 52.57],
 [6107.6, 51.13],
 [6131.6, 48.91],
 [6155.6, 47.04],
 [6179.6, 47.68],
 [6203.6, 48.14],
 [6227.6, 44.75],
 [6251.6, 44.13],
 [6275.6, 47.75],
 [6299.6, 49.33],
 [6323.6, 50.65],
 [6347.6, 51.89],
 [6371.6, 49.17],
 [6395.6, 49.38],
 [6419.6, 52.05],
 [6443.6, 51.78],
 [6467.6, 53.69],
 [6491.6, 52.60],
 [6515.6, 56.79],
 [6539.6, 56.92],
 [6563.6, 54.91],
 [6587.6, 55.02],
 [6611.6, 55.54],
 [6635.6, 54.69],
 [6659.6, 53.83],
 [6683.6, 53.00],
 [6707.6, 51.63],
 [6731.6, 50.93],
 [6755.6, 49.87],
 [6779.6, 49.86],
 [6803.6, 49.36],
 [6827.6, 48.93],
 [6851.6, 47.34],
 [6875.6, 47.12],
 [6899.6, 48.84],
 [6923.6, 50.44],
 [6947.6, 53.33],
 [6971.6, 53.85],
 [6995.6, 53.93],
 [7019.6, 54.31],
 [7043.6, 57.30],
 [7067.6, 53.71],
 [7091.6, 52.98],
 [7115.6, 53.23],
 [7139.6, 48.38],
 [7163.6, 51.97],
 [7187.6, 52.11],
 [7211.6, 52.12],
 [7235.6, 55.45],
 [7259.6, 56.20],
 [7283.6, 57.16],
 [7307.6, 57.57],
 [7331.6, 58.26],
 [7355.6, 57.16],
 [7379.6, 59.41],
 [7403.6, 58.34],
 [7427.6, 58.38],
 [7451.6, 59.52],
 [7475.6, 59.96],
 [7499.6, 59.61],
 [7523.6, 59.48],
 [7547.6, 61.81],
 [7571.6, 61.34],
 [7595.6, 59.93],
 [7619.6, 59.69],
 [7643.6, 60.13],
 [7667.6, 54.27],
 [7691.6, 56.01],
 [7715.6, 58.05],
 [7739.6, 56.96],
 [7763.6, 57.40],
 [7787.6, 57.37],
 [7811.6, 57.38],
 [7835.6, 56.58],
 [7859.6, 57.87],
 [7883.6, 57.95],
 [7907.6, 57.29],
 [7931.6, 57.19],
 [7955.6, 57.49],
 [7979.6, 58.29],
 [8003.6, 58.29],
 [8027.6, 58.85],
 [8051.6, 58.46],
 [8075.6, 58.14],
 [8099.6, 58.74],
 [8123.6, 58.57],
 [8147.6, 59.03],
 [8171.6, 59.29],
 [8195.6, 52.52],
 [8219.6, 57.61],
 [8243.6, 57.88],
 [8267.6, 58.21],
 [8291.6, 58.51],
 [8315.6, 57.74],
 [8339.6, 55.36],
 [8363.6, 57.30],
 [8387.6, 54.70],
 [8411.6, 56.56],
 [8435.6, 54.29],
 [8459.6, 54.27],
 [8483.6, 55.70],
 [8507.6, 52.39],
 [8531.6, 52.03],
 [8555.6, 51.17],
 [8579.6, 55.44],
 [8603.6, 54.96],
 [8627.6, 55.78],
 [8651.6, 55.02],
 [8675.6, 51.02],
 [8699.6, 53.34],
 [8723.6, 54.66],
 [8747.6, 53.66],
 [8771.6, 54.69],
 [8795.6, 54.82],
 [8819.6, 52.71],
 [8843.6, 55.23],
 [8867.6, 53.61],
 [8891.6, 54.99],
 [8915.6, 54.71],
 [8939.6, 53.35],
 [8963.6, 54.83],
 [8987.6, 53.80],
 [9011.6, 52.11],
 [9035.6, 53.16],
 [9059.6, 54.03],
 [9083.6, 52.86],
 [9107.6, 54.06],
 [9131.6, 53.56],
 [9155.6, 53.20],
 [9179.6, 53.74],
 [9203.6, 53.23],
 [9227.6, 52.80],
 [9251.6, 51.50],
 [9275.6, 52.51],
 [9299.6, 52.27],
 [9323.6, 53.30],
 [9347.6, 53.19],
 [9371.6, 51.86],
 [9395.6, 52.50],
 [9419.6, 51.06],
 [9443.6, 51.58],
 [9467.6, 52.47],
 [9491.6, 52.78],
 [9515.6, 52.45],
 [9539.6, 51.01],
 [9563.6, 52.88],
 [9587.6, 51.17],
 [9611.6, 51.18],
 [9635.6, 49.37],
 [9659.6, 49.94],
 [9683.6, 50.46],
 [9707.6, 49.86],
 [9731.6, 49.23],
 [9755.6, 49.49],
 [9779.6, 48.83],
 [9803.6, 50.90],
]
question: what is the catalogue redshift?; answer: 0.000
